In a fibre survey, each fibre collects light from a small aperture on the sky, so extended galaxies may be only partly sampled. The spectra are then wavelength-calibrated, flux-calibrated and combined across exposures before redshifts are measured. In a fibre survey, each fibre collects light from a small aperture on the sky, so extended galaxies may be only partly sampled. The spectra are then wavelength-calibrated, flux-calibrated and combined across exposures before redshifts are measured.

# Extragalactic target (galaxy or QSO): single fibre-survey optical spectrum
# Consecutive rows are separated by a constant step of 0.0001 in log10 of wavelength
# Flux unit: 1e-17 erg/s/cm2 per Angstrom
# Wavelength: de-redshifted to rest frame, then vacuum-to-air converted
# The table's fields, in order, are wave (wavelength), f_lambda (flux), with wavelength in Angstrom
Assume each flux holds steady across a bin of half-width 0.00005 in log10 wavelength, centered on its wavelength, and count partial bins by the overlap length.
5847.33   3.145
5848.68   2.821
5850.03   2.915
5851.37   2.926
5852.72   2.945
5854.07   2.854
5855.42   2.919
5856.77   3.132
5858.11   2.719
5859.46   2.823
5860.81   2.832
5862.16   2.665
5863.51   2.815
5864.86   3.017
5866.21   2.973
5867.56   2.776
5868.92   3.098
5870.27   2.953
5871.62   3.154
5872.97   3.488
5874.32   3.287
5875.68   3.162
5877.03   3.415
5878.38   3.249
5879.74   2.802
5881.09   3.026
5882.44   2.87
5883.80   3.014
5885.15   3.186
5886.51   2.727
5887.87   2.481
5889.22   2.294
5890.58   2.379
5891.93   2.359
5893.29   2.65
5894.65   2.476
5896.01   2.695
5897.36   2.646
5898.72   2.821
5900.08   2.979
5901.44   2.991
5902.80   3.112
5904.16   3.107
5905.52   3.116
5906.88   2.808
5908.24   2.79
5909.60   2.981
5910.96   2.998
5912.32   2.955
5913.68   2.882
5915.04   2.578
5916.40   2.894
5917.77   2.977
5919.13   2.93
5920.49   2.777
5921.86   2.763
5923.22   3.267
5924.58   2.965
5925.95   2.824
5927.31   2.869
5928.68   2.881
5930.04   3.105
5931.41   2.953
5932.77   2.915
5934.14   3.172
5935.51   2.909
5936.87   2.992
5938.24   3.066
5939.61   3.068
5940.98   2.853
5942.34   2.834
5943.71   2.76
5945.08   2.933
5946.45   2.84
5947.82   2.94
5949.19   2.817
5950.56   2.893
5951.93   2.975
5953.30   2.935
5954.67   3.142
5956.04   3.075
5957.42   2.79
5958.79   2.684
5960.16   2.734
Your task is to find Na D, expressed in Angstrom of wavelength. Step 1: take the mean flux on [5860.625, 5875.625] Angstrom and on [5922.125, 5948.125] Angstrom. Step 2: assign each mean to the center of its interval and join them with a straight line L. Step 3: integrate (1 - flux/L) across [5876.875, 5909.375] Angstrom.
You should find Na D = 1.81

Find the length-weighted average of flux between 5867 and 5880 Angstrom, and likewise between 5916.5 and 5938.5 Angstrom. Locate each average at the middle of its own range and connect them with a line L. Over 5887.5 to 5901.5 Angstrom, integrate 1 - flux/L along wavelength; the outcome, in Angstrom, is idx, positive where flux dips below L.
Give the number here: 2.1 Angstrom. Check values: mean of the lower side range 3.15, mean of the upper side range 2.96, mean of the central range 2.6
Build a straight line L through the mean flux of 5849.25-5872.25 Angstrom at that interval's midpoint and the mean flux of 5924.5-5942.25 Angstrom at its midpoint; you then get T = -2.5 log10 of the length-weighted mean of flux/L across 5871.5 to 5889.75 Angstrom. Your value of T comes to -0.03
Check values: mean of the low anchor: 2.91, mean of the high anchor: 2.96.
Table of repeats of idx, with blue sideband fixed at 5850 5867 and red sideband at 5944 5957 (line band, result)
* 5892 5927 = 0.5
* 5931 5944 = -0.1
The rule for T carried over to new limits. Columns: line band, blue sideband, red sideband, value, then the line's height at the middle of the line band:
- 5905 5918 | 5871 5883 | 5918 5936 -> 0.05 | 3.02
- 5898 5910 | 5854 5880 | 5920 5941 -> 0.01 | 2.99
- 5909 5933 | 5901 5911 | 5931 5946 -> 0.02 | 2.97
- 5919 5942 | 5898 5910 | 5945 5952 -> -0.01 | 2.92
